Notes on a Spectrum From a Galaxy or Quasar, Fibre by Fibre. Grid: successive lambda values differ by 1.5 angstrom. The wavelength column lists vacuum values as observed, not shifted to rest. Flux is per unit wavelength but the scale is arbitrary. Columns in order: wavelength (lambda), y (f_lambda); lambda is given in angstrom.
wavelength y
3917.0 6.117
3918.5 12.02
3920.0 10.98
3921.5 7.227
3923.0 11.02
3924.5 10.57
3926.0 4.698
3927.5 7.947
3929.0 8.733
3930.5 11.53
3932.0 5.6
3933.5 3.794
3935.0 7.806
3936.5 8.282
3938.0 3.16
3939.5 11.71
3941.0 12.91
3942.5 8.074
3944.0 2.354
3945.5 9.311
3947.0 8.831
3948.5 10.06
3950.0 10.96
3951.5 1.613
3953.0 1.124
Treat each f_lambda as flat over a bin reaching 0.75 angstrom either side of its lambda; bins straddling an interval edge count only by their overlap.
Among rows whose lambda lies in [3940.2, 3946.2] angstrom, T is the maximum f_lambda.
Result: 12.91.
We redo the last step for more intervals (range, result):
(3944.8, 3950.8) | 10.96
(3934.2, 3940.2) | 11.71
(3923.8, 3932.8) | 11.53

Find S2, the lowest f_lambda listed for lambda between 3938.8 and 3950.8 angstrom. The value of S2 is 2.354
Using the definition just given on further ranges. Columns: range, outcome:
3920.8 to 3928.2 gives 4.698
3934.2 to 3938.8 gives 3.16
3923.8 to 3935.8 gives 3.794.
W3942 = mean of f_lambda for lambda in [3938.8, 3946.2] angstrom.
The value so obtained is 8.85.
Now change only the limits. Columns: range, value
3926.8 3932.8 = 8.42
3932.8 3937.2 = 6.64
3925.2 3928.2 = 6.37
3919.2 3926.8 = 8.91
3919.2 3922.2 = 9.18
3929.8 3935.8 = 7.16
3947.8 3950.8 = 10.4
